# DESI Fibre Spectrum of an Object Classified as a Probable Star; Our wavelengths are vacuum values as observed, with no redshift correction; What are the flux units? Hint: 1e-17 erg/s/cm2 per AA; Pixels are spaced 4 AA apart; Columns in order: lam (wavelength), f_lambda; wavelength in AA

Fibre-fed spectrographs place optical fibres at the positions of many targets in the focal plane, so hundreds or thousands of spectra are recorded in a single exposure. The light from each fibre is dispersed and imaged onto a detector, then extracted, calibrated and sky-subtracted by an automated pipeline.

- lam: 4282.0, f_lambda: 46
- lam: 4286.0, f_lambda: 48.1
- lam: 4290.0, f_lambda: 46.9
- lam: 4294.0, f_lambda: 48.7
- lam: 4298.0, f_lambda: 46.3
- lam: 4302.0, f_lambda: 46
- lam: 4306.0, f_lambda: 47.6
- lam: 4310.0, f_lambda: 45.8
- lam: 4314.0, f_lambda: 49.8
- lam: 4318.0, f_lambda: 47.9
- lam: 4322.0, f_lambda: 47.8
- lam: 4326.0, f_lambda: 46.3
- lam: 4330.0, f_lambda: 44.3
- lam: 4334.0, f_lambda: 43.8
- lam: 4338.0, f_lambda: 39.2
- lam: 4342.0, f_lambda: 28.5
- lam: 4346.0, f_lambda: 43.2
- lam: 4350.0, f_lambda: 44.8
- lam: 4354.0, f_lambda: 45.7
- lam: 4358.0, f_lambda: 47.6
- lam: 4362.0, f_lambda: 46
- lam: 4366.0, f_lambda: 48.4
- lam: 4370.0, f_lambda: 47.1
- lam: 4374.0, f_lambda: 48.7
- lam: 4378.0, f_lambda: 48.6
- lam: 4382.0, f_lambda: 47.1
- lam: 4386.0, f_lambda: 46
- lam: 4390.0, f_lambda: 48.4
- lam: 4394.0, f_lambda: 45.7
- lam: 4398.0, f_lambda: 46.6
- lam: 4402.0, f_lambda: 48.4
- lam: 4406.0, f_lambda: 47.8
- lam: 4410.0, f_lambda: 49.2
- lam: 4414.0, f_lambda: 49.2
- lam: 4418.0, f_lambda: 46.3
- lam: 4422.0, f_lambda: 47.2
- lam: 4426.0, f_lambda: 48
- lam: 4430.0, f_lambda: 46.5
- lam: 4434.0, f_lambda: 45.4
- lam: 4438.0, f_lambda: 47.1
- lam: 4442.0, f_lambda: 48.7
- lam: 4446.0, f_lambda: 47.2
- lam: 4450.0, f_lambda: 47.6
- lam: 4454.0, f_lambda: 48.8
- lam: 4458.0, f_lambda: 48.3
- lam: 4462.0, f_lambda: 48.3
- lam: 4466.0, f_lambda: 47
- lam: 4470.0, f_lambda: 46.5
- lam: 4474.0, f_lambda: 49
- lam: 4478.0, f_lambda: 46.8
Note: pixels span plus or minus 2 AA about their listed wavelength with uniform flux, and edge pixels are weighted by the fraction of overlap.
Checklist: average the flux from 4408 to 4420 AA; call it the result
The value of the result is 48.2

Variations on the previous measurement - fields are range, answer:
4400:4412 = 48.5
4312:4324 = 48.5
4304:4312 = 46.7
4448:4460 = 48.2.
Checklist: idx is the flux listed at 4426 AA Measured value 48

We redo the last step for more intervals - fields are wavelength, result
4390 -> 48.4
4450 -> 47.6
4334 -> 43.8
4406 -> 47.8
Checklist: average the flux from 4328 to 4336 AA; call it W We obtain 44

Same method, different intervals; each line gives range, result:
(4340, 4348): 35.9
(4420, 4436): 46.8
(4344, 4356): 44.6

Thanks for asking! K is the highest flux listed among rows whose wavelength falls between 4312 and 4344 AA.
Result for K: 49.8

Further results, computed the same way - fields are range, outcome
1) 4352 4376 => 48.7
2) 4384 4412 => 49.2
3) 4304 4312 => 47.6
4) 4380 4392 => 48.4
